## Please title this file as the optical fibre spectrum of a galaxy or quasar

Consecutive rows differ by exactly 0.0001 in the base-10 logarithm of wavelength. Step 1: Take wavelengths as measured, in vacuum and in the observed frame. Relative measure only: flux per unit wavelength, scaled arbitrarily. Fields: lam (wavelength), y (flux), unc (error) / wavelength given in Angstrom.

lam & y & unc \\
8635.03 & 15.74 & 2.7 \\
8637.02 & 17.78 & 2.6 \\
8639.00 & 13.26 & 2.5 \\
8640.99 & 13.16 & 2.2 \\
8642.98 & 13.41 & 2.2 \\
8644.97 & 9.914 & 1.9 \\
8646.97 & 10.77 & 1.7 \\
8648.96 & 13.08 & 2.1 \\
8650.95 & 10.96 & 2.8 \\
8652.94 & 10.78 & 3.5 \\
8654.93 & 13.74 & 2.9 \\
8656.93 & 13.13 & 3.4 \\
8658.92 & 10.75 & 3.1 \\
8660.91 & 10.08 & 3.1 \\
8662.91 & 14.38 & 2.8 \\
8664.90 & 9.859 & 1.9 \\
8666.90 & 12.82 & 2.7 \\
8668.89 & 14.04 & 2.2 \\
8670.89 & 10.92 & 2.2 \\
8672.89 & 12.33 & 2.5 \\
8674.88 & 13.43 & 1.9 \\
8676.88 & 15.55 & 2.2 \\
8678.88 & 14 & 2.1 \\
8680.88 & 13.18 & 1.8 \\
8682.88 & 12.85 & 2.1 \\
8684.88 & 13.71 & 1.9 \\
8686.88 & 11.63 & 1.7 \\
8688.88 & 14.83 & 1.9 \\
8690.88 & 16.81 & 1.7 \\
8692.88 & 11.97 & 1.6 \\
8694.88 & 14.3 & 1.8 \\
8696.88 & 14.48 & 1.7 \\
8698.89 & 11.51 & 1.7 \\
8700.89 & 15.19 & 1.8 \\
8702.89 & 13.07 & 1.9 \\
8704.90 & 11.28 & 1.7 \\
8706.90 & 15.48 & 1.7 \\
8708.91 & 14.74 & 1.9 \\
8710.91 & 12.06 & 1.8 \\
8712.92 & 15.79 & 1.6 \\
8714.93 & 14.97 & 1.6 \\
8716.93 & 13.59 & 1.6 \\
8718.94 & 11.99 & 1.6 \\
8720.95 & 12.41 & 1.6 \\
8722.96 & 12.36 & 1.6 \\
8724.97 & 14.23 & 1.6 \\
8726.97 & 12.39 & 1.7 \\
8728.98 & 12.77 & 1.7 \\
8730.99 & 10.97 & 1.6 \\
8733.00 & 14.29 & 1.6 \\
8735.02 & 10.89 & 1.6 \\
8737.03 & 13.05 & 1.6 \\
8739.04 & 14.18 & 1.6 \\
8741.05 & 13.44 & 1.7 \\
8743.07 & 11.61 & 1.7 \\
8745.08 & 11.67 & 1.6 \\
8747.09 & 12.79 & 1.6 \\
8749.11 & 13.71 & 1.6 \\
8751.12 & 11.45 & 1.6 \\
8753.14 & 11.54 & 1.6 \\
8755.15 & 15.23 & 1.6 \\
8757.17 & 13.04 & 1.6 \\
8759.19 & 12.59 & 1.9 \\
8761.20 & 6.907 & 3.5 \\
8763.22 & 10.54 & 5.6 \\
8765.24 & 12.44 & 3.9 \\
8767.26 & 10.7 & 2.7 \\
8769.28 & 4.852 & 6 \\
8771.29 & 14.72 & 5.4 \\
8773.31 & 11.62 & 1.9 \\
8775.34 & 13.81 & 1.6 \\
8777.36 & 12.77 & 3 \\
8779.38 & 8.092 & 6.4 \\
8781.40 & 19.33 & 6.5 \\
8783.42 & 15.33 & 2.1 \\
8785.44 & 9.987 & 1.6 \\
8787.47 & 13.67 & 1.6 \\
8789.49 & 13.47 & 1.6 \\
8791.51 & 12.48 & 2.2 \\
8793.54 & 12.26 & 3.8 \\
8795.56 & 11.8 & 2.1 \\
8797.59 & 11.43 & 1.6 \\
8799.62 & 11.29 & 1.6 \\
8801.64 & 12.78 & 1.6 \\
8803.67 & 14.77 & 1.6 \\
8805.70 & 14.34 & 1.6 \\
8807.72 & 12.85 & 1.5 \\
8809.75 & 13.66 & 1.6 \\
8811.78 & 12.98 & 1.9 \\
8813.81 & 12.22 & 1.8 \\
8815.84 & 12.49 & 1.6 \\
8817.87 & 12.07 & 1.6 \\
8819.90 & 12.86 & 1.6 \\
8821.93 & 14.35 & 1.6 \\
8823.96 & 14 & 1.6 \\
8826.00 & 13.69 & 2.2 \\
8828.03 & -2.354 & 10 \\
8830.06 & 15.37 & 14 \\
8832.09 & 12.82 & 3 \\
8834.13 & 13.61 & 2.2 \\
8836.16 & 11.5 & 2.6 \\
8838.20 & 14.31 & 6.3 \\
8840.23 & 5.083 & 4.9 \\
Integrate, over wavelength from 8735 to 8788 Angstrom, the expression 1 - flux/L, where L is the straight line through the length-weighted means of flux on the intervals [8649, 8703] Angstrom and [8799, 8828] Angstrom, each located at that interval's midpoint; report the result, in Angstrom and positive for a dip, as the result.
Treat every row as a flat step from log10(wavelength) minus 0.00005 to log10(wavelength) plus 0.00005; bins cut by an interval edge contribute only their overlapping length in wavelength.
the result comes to 2.3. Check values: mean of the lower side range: 13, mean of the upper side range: 12.7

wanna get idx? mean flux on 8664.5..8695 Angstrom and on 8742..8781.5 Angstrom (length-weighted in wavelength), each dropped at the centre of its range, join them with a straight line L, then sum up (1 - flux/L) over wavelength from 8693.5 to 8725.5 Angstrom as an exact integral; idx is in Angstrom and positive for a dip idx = -2.0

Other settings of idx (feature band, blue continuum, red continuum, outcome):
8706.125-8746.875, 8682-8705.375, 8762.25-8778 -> -1.63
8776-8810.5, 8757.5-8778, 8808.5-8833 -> -4.21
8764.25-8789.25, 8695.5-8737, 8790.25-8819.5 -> 1.05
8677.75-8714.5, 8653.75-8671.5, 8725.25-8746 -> -4.03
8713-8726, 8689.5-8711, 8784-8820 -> 0.15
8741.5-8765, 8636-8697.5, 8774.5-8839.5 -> 1.41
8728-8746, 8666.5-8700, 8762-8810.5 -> 0.52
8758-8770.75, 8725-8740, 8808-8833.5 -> 2.65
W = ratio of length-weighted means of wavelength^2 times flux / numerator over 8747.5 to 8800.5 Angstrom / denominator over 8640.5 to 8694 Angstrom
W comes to 0.98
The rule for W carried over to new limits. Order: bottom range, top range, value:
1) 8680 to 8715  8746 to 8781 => 0.87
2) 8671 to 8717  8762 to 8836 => 0.92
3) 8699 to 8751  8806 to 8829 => 0.92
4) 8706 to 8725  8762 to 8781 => 0.83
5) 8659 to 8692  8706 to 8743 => 1.02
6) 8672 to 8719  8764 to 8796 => 0.92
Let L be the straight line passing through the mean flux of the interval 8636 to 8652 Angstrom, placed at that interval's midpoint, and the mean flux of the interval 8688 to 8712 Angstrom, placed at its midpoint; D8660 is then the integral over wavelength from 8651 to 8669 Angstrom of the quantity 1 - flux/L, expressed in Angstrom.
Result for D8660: 1.46 Angstrom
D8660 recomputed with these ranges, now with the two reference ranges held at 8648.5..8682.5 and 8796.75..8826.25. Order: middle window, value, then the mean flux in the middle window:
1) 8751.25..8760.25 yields -0.04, 12.9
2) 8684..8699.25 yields -1.36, 13.7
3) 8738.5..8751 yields 0.06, 12.8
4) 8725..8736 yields 0.27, 12.4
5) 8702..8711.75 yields -0.52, 13.3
